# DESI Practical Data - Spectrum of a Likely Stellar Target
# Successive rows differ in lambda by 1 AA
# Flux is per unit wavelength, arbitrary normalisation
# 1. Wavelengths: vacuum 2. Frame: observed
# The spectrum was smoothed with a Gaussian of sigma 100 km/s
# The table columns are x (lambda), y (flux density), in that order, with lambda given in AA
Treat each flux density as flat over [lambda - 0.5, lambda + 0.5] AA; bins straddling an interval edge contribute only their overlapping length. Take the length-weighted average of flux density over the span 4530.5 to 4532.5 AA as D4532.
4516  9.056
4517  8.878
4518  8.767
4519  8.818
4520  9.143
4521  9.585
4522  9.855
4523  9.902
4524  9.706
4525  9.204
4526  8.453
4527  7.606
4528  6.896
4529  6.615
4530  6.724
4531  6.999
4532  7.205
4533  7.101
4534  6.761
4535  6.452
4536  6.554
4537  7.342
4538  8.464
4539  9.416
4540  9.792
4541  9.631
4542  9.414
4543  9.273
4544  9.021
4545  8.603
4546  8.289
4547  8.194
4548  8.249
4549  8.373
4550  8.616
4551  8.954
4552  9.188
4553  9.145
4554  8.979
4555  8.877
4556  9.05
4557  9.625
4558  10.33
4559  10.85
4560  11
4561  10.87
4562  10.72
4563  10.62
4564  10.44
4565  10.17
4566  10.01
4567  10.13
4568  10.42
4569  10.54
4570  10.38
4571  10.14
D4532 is 7.1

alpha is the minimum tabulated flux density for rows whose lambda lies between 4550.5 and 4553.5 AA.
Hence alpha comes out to 8.954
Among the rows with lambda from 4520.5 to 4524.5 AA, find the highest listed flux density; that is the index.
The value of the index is 9.902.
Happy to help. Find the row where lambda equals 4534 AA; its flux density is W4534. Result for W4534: 6.761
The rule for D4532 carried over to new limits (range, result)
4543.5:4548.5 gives 8.47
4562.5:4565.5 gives 10.4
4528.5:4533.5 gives 6.93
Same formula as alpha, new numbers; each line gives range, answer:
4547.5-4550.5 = 8.249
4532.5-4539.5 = 6.452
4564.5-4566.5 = 10.01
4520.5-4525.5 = 9.204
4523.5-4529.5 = 6.615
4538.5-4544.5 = 9.021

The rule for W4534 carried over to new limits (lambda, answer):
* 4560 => 11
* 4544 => 9.021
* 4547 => 8.194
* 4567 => 10.13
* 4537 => 7.342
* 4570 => 10.38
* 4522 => 9.855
